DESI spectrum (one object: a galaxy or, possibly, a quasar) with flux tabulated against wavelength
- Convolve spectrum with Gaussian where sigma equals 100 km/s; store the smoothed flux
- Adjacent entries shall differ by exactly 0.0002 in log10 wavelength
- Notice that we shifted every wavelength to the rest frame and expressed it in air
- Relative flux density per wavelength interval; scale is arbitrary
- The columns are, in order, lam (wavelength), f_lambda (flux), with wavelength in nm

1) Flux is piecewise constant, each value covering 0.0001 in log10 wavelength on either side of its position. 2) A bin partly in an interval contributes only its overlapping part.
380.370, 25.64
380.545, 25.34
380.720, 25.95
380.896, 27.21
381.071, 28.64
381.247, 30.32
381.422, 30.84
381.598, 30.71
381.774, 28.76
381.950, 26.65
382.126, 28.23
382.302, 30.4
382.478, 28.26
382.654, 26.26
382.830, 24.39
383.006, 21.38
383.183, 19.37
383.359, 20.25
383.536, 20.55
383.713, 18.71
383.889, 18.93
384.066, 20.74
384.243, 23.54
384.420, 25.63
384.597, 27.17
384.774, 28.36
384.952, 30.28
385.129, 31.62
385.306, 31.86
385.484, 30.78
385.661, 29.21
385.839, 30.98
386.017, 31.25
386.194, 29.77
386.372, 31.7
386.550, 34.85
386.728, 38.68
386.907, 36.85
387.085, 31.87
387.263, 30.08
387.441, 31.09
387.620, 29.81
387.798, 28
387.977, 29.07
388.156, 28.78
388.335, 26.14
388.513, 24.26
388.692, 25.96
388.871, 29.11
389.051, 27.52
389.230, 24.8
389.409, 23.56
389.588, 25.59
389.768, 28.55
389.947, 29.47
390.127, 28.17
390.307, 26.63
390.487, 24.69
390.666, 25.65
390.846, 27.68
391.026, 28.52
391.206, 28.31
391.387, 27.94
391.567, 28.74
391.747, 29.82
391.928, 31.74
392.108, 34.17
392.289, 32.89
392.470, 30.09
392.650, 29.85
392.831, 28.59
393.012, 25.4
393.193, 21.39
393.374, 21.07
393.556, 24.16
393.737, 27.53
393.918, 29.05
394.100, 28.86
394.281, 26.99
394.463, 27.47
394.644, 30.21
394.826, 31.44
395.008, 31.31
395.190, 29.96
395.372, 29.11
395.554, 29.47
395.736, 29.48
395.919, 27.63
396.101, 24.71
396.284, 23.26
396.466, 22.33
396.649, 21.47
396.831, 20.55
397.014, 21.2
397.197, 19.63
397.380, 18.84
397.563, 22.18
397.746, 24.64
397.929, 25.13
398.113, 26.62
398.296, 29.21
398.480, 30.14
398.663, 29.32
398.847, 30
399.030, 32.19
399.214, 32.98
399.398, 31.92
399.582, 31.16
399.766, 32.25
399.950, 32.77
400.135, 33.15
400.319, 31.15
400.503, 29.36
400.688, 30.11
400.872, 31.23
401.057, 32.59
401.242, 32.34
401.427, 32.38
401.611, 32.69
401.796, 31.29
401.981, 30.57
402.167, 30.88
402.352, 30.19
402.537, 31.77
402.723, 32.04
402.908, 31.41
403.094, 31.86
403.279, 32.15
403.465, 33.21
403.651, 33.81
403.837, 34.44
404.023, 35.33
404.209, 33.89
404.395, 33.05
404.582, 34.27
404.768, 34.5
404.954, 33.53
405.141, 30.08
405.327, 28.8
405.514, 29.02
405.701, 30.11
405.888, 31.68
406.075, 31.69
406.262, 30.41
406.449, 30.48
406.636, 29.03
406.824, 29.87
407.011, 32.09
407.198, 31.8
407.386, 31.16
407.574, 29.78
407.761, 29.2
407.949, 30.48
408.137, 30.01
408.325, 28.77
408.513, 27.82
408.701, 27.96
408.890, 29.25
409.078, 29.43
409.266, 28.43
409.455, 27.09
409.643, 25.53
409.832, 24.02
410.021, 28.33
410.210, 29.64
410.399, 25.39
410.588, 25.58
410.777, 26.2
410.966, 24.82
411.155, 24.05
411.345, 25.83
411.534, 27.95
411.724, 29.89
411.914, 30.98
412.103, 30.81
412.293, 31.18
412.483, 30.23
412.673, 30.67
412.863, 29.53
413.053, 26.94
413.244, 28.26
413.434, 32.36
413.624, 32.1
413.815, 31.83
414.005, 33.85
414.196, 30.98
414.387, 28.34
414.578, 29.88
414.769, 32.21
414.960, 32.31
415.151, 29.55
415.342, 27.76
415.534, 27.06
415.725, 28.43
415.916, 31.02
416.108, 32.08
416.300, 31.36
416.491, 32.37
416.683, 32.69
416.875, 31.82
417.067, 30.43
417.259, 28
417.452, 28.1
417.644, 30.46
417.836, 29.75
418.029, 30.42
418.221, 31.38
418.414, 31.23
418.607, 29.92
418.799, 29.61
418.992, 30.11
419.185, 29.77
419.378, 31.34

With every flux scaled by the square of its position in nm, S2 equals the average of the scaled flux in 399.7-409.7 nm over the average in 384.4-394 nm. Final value 1.17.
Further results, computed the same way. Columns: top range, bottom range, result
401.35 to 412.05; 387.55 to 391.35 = 1.21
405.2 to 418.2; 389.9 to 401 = 1.15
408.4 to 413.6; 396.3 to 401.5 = 1.06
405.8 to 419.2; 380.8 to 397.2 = 1.21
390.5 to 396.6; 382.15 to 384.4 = 1.28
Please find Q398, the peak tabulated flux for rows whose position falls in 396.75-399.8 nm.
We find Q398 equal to 32.98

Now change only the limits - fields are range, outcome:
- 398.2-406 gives 35.33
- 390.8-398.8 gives 34.17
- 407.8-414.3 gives 33.85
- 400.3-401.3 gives 32.59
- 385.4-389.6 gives 38.68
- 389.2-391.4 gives 29.47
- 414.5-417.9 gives 32.69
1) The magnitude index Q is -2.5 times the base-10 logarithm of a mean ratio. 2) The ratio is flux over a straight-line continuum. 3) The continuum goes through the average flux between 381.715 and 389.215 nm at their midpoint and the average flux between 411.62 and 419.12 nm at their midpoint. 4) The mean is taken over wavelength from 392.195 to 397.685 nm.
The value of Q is 0.10 mag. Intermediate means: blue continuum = 27.8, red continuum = 30.4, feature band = 26.2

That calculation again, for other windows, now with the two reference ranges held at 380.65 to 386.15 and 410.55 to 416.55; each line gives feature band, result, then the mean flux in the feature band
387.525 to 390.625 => 0.008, 27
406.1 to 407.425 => -0.065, 30.7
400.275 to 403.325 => -0.106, 31.4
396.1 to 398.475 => 0.204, 23.3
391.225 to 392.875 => -0.106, 30.4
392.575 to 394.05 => 0.071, 25.9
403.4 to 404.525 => -0.183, 34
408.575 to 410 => 0.067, 27.4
